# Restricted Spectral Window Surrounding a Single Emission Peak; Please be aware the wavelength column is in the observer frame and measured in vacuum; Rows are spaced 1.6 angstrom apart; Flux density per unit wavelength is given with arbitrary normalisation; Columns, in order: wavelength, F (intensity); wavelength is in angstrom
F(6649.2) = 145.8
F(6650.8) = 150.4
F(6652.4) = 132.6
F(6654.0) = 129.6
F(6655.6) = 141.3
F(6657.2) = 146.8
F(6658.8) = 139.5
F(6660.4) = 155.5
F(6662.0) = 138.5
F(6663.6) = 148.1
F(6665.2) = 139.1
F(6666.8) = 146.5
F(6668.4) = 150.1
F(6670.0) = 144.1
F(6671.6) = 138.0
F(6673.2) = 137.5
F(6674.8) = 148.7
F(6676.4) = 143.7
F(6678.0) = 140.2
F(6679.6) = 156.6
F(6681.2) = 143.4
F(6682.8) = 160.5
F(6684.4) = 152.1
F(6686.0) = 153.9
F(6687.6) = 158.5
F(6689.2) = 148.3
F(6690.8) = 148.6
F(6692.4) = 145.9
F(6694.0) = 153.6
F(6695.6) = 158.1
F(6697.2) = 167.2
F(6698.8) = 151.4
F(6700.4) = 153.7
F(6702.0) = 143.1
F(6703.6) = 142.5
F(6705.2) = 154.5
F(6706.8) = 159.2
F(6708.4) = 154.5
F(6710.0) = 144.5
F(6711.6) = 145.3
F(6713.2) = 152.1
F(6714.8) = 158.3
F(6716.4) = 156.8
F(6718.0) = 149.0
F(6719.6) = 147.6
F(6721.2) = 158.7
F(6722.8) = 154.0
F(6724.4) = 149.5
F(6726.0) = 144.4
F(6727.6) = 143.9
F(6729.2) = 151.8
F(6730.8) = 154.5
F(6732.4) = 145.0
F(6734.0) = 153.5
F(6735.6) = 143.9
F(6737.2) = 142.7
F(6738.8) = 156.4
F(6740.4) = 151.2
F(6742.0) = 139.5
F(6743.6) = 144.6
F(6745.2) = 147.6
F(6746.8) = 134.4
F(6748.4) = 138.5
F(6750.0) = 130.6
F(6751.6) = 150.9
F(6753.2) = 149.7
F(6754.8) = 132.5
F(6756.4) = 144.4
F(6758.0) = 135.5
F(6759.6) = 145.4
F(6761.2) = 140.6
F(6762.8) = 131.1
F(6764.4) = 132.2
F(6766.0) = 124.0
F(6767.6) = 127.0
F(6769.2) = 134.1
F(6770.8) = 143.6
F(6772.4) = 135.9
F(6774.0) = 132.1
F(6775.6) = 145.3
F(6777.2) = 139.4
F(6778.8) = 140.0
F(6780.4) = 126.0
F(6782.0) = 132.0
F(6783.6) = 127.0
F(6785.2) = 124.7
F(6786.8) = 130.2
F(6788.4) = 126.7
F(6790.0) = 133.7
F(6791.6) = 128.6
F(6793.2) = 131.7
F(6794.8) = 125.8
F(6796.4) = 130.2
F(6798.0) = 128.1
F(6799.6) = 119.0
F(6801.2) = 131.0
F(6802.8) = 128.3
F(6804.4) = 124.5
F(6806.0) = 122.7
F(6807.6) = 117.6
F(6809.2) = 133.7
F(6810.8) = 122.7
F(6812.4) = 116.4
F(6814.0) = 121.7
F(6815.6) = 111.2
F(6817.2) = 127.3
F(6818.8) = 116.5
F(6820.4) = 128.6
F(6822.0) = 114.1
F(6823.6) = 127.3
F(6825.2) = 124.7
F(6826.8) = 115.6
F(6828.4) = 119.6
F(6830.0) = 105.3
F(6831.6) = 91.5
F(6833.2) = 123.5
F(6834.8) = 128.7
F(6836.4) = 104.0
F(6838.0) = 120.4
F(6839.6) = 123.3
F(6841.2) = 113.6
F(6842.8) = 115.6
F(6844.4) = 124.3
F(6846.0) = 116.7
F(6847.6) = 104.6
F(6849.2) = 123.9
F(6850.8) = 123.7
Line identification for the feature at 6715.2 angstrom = C III] 1909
